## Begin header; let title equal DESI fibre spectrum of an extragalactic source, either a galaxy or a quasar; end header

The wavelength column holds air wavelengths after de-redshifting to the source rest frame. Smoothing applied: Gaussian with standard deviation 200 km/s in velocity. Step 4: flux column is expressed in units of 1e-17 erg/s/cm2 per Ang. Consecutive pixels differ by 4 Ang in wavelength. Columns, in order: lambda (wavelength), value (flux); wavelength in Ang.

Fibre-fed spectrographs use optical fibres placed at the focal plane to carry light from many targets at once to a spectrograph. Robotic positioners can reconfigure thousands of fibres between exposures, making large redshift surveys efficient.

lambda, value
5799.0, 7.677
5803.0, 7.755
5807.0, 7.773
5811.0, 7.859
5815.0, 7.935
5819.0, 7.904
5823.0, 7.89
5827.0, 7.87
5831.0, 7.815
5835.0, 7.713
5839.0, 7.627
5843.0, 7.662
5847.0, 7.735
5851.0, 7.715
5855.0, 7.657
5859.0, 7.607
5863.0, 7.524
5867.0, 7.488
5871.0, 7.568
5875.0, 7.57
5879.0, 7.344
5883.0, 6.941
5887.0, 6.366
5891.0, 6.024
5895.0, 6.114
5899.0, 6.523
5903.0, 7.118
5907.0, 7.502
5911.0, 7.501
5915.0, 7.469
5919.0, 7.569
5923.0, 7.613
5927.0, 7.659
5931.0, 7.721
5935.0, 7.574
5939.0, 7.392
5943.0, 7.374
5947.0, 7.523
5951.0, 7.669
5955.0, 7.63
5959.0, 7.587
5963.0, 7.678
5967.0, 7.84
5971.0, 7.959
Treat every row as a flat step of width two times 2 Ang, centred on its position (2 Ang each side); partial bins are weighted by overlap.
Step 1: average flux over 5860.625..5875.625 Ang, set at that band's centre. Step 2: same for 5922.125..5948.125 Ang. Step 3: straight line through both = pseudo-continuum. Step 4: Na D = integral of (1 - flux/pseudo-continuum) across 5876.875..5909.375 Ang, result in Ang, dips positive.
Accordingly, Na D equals 3.4 Ang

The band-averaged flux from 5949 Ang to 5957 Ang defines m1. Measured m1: 7.65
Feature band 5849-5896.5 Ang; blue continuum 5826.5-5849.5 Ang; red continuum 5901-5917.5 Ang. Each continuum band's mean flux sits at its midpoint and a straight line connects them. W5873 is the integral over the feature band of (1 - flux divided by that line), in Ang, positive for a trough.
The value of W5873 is 2.52 Ang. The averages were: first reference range 7.73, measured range 7.17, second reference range 7.4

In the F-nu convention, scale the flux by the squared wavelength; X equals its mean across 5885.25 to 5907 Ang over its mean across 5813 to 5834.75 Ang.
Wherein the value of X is 0.85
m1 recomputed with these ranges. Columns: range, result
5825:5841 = 7.76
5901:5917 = 7.4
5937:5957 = 7.52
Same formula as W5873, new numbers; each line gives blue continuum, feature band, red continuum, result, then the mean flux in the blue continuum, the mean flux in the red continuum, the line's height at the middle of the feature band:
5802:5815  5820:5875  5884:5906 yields -3.5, 7.82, 6.5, 7.23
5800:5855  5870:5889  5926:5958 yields 1.4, 7.78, 7.57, 7.68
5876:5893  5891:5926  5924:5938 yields 0.4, 6.72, 7.63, 7.19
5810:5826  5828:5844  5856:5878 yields 0.1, 7.9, 7.55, 7.77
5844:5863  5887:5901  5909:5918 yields 2.4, 7.66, 7.49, 7.55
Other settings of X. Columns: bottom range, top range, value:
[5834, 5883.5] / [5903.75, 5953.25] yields 1.02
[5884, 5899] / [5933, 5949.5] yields 1.21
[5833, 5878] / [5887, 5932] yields 0.95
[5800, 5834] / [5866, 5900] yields 0.90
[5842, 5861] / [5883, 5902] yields 0.84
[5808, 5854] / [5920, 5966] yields 1.01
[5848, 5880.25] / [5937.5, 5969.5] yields 1.03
